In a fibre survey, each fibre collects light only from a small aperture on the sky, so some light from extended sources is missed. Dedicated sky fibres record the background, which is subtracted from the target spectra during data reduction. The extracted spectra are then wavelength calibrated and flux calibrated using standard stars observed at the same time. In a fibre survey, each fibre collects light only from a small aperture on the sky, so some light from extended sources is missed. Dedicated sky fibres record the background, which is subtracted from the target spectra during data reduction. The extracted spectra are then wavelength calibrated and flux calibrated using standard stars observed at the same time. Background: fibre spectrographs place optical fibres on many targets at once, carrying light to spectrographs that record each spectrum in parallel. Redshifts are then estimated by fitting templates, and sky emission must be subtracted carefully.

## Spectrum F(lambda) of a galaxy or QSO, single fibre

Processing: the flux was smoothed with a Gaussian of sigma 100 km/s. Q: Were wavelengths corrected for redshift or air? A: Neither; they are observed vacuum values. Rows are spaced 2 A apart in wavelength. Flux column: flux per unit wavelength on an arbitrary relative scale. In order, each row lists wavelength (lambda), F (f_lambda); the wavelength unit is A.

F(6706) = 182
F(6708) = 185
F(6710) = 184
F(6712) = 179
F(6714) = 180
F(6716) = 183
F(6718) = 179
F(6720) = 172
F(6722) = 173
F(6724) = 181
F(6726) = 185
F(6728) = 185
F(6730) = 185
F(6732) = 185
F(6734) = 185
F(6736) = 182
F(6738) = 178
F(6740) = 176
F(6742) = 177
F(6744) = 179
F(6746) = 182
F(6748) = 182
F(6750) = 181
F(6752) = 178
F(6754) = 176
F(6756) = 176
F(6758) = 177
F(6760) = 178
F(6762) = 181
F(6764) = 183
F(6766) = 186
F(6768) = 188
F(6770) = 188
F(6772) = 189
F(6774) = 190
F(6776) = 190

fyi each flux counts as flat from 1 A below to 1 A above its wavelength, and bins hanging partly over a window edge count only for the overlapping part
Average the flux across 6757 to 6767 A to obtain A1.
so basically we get 181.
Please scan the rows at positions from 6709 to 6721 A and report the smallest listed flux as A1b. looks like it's 172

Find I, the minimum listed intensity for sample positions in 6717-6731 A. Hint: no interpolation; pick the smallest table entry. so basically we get 172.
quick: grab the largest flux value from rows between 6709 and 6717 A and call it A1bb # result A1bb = 184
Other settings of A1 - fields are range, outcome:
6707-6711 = 184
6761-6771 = 185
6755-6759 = 176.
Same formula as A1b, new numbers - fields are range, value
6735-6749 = 176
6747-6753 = 178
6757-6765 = 177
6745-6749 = 182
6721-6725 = 173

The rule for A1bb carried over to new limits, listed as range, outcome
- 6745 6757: 182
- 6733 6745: 185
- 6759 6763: 181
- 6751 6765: 183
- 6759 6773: 189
